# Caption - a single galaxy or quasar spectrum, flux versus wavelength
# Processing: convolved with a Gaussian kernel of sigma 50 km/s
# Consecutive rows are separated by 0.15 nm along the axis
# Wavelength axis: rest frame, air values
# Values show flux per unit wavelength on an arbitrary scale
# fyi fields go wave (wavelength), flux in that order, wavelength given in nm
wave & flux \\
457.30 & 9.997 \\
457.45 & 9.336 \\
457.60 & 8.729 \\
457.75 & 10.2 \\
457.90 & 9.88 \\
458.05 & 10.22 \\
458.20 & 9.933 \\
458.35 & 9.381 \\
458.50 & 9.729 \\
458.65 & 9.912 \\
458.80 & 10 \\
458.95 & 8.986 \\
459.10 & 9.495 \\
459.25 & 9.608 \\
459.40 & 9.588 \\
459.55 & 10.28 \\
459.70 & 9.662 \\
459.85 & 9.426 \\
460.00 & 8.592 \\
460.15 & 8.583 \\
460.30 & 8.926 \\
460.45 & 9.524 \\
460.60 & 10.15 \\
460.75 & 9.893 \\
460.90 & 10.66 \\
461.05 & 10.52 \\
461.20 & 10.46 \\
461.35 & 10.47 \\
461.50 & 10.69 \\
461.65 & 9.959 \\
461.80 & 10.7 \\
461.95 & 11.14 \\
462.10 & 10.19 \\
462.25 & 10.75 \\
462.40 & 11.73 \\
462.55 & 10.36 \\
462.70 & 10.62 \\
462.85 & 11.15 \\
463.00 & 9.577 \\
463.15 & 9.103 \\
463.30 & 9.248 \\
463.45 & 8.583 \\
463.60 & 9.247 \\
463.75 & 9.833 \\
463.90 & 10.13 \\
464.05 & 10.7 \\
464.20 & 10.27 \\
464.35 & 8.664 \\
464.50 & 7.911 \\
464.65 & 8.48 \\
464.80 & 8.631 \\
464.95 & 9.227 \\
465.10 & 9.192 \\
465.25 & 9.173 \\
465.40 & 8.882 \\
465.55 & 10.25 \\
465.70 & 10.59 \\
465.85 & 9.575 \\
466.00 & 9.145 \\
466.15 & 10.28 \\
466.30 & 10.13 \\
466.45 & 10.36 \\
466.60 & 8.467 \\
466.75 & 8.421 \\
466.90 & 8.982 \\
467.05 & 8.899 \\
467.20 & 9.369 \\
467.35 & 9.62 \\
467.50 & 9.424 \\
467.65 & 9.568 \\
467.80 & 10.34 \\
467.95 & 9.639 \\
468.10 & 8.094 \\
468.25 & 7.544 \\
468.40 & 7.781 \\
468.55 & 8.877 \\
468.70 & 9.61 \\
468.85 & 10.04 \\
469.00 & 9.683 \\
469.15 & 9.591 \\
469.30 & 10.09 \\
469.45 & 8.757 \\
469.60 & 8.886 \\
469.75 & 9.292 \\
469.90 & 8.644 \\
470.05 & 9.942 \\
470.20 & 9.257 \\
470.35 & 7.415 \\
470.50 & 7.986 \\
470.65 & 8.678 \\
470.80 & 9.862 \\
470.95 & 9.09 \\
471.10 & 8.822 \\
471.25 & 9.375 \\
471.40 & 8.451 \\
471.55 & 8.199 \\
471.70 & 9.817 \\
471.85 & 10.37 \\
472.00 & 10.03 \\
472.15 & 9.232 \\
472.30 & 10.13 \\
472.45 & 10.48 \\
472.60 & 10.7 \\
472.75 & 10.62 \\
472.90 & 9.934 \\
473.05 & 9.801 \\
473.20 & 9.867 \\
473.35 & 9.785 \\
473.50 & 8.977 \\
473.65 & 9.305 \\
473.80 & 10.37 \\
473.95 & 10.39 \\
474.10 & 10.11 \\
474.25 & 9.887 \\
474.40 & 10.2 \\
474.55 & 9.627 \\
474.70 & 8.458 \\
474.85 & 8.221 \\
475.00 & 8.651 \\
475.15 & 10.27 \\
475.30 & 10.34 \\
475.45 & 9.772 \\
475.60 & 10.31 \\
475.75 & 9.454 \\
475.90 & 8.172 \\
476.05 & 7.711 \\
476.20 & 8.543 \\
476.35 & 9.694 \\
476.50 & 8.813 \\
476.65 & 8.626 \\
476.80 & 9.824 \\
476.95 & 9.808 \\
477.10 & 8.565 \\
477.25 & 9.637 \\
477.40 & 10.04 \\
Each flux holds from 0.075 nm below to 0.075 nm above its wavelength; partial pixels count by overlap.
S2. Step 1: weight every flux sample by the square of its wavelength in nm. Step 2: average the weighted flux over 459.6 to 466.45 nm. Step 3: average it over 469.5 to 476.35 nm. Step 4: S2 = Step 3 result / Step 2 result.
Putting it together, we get 1.00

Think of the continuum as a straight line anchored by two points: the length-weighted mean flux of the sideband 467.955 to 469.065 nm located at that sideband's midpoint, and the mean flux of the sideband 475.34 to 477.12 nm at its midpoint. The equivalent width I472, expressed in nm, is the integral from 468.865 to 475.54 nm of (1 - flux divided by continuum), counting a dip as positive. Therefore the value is -0.37 nm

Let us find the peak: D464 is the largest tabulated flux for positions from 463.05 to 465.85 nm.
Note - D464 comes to 10.7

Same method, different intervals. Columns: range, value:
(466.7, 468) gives 10.34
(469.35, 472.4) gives 10.37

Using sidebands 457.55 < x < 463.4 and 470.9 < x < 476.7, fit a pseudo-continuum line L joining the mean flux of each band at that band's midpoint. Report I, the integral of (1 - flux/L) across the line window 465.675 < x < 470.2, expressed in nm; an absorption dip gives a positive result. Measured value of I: 0.185 nm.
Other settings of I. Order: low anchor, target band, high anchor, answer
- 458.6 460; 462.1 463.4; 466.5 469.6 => -0.118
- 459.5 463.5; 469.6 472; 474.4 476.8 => 0.107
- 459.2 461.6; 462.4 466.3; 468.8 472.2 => -0.013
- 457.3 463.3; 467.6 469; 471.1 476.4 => 0.092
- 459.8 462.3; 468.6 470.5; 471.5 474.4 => 0.141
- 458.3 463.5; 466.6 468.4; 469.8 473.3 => 0.116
